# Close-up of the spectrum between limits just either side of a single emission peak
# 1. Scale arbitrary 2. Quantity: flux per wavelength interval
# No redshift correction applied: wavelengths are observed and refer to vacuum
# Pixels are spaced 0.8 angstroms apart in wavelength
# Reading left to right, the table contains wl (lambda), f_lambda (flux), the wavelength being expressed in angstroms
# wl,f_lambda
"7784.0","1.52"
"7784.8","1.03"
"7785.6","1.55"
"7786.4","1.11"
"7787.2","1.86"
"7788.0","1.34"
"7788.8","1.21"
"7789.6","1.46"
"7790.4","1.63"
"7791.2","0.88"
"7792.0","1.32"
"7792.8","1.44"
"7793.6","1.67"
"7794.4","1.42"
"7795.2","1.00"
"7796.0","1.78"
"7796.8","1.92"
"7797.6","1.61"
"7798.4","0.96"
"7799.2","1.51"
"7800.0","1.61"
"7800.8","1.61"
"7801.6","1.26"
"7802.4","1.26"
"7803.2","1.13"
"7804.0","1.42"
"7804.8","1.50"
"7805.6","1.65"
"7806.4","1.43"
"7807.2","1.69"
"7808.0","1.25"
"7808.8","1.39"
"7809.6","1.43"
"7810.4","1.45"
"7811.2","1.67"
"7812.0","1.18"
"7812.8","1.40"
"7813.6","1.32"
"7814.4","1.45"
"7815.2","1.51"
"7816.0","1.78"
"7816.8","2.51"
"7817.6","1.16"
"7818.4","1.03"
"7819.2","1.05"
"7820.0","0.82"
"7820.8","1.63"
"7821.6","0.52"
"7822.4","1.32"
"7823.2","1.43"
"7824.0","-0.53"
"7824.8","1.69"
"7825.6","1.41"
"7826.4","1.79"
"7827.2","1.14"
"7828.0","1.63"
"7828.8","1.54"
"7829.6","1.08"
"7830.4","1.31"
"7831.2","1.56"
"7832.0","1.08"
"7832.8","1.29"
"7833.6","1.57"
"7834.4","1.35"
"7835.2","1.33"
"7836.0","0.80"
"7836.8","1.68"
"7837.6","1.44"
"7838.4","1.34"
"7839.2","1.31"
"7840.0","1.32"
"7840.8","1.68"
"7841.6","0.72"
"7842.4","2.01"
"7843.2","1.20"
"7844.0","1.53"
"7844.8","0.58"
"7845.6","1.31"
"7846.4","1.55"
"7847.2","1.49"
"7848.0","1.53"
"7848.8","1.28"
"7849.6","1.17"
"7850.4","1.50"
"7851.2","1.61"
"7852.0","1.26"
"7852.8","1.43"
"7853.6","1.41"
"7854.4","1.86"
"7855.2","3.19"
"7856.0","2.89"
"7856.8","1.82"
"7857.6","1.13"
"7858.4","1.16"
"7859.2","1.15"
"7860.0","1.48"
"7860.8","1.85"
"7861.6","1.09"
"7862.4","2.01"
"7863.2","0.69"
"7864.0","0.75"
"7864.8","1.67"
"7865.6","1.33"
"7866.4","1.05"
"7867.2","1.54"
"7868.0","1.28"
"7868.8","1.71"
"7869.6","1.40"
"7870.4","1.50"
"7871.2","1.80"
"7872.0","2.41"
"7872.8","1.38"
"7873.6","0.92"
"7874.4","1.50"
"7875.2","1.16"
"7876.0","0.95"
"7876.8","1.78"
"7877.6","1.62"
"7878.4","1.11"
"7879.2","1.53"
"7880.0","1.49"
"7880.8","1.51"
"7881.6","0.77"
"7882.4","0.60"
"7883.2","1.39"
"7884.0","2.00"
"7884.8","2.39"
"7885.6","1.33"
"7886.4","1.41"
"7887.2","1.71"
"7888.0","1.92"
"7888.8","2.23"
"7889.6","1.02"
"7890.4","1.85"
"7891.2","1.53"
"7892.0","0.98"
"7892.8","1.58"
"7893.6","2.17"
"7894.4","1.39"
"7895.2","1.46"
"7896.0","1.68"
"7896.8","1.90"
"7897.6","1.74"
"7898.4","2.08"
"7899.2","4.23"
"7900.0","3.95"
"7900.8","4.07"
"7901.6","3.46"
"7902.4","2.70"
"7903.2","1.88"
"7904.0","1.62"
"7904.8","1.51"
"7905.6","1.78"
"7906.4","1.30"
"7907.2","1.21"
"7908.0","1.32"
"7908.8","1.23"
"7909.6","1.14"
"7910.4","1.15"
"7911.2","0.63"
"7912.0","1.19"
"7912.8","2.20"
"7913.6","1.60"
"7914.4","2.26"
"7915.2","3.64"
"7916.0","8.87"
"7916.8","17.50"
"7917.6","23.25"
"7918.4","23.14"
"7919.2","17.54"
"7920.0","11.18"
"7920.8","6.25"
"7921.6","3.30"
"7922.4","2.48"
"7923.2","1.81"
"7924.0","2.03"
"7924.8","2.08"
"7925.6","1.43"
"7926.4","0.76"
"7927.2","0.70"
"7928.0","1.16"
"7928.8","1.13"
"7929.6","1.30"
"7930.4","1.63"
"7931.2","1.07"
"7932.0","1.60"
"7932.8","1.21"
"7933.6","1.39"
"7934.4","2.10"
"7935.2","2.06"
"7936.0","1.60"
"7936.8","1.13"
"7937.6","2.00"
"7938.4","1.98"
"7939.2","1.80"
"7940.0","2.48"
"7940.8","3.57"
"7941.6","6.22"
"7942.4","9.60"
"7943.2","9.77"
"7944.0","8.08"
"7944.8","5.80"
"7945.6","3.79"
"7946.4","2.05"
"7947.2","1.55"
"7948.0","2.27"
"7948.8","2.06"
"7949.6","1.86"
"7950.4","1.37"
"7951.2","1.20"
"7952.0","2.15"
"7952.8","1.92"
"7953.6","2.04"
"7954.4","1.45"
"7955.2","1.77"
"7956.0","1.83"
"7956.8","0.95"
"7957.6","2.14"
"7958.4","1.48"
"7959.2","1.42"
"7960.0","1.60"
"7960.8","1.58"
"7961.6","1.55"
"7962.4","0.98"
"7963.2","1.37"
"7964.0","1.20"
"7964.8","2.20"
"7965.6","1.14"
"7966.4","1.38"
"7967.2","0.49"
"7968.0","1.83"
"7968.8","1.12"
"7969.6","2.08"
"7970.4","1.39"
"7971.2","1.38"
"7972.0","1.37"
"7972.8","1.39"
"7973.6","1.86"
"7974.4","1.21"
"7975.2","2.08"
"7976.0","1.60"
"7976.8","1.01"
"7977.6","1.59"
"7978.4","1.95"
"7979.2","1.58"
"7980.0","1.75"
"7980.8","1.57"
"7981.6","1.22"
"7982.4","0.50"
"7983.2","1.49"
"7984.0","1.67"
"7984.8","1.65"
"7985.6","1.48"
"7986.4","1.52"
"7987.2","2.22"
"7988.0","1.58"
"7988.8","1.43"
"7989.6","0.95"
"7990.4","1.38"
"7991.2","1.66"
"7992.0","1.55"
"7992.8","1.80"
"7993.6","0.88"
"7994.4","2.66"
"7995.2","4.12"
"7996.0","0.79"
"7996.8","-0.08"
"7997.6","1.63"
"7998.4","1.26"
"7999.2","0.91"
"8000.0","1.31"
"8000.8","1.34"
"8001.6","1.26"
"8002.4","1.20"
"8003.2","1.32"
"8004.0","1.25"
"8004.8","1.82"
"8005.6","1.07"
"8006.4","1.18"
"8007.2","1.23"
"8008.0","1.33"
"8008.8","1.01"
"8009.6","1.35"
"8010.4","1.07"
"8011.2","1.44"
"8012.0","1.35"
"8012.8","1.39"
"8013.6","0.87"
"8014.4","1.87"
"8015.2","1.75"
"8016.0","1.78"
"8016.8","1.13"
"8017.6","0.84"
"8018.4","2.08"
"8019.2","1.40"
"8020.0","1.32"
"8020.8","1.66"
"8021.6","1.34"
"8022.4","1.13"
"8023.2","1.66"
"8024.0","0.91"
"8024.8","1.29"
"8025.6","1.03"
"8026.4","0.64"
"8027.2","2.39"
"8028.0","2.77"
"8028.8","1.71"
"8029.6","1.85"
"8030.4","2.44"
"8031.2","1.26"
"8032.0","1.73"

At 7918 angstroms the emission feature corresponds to H-alpha 6563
